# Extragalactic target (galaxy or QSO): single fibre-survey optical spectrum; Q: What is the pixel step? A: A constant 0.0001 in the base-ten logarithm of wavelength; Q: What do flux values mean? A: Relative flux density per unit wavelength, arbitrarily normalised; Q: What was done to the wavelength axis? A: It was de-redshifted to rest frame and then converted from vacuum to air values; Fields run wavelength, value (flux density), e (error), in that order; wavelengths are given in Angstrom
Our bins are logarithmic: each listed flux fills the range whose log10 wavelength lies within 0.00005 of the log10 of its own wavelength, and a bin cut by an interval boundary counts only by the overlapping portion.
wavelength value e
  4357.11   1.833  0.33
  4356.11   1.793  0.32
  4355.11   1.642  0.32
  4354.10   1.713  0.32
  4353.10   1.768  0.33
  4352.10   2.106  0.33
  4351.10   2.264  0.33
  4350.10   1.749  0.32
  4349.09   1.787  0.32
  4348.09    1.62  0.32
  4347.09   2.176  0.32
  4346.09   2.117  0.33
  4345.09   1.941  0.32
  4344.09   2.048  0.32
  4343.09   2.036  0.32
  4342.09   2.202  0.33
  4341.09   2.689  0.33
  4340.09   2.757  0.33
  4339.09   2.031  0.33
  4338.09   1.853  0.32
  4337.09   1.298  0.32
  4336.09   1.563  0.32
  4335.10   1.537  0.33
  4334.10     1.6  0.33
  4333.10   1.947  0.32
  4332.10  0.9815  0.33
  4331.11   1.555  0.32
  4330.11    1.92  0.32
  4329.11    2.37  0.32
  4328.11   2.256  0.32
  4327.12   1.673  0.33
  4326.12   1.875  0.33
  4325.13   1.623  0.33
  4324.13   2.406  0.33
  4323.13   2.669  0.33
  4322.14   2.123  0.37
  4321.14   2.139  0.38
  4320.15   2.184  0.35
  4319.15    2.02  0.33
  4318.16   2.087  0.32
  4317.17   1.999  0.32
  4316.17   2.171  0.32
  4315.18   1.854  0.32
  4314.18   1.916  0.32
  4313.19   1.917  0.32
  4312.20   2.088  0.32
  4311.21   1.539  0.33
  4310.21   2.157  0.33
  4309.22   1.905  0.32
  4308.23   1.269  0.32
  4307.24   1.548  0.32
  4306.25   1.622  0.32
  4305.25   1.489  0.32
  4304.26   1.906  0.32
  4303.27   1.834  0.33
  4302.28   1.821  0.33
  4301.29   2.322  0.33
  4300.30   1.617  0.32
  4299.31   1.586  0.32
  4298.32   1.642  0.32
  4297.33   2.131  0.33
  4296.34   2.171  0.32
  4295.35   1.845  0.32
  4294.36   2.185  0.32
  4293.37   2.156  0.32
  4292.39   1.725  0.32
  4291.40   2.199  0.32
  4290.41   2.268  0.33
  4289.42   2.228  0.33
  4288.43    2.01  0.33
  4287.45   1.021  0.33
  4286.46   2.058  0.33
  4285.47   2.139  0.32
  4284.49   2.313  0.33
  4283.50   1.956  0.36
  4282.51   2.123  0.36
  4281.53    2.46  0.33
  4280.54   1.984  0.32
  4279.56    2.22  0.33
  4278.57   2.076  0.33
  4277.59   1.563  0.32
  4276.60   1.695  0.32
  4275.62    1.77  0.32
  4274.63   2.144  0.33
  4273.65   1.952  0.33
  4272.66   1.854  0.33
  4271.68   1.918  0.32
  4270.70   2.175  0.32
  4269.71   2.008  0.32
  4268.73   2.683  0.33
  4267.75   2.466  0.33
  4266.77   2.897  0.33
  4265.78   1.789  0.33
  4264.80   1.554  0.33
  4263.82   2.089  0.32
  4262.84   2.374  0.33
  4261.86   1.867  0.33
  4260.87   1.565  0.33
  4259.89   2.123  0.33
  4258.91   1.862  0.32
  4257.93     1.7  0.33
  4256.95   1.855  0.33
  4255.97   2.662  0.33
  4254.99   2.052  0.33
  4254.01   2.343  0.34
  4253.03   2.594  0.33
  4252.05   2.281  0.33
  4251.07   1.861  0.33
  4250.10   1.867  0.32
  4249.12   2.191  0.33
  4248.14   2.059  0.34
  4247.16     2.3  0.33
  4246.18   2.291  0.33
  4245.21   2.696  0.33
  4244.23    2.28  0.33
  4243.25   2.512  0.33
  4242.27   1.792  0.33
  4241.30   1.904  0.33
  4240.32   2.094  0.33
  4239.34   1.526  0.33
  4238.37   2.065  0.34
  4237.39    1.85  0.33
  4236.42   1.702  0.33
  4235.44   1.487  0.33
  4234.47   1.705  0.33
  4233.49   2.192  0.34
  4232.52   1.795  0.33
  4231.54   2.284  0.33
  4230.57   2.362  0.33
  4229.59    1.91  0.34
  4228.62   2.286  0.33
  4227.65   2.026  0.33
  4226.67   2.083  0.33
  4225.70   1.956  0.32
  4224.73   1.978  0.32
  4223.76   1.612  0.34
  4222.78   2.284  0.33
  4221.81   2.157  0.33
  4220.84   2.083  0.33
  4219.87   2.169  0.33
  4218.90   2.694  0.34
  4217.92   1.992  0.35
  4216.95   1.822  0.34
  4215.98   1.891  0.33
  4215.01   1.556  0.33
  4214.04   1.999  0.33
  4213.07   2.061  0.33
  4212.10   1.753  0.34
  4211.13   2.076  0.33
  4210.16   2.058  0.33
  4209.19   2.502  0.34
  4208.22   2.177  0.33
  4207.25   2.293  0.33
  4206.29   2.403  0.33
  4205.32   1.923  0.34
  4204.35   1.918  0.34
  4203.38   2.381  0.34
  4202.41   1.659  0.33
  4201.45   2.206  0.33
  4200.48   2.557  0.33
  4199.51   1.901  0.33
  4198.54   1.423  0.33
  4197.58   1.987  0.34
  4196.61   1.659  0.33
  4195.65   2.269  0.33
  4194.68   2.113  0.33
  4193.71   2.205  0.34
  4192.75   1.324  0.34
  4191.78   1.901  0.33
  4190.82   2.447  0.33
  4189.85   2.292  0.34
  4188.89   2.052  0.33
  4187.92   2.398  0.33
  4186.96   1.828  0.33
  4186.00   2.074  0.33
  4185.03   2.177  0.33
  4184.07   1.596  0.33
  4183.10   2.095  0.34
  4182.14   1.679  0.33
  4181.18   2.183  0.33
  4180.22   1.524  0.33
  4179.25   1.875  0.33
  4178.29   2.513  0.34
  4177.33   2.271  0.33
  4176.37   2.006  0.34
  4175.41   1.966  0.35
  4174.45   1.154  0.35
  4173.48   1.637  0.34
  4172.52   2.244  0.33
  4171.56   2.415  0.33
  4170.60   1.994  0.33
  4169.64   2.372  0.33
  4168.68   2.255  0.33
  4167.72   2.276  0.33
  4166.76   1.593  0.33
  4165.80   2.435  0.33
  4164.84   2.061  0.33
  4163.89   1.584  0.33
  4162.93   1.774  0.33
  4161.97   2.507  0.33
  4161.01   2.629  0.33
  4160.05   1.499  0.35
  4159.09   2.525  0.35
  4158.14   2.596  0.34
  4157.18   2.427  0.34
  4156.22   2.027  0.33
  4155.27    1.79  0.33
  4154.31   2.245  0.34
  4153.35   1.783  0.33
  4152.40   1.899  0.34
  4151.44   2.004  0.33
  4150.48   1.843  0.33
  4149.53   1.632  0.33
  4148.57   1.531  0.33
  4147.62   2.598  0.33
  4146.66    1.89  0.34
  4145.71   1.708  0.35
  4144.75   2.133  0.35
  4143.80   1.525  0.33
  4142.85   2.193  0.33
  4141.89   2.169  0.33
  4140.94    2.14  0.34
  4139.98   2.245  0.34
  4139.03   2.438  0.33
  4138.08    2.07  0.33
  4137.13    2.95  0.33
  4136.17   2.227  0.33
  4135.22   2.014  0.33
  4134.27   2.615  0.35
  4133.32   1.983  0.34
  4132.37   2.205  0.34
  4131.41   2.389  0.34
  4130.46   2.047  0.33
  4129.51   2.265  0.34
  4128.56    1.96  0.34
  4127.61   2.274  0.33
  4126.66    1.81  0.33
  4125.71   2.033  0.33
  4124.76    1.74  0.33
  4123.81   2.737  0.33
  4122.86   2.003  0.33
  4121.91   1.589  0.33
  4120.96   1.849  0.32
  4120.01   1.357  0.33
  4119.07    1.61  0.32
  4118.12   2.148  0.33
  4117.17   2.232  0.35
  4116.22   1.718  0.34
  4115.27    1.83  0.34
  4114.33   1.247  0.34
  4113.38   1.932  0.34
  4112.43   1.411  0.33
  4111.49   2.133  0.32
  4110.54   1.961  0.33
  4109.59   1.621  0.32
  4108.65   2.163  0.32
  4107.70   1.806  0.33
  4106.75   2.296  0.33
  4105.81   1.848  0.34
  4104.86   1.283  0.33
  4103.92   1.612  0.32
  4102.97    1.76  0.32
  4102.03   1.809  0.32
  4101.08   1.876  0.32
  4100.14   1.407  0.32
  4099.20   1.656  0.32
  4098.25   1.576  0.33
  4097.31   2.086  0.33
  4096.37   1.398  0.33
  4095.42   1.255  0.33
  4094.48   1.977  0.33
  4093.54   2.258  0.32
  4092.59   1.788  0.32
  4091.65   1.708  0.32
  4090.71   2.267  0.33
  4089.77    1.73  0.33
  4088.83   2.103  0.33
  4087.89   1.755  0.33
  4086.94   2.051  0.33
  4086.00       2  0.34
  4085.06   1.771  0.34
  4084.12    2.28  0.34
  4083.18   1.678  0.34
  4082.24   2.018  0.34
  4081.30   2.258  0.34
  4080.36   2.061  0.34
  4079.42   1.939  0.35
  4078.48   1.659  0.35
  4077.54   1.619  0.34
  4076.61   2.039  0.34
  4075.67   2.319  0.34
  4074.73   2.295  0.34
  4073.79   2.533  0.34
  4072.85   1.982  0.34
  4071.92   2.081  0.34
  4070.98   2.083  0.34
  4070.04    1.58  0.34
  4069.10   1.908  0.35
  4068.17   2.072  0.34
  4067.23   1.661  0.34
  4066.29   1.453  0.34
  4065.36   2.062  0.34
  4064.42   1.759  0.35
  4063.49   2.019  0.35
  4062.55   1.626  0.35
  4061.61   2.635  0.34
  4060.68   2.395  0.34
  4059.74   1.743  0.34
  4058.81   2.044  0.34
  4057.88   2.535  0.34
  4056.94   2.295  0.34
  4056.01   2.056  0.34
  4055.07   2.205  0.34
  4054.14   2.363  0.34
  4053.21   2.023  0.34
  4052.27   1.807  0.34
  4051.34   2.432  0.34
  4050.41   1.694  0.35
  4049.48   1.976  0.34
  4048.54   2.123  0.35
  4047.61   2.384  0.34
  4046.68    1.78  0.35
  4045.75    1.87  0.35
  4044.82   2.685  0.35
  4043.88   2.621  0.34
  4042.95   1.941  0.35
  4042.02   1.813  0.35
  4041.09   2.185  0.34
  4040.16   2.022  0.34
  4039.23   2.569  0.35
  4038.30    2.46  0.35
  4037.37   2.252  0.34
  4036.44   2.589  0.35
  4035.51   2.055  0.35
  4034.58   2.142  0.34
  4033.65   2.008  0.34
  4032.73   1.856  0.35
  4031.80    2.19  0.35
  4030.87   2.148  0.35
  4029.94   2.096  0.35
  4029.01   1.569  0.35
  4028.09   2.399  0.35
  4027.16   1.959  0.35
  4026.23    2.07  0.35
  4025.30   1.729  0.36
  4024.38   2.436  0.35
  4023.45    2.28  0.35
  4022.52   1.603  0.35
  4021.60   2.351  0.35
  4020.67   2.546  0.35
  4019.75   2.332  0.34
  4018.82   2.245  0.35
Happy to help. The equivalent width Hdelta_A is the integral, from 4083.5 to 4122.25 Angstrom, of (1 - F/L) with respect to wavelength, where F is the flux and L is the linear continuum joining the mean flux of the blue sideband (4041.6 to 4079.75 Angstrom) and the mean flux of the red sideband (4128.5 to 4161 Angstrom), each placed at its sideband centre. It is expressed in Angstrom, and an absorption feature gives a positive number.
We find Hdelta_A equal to 5.10 Angstrom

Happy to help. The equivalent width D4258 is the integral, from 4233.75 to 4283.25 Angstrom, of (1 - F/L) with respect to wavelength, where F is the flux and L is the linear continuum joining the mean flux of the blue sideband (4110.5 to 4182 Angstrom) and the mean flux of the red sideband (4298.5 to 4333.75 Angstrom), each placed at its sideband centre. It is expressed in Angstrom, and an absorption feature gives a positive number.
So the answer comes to -3.0 Angstrom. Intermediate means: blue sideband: 2.03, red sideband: 1.89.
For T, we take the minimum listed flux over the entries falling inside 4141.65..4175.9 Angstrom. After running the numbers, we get 1.154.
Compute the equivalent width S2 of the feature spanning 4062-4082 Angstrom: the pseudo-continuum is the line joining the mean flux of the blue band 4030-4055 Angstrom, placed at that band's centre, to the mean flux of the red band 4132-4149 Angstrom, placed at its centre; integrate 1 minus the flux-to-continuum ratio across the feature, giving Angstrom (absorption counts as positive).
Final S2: 1.8 Angstrom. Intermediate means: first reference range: 2.15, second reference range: 2.15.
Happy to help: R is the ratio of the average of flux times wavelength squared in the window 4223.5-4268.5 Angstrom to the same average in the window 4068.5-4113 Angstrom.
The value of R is 1.2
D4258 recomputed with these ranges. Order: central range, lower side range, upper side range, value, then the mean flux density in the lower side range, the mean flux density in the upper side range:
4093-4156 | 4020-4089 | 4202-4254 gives 4.1 Angstrom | 2.08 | 2.07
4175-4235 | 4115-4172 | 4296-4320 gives -1.4 Angstrom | 2.07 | 1.86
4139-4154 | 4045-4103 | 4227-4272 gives 0.3 Angstrom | 1.97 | 2.09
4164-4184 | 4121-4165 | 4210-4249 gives 0.6 Angstrom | 2.09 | 2.03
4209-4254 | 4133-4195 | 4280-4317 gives -1.4 Angstrom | 2.06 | 1.92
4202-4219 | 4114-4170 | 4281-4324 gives -0.3 Angstrom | 2.06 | 1.97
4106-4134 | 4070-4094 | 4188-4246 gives 0.9 Angstrom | 2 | 2.04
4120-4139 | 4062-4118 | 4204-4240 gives -2.1 Angstrom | 1.87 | 2.02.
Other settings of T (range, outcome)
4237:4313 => 1.021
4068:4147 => 1.247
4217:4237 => 1.487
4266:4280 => 1.563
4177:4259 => 1.324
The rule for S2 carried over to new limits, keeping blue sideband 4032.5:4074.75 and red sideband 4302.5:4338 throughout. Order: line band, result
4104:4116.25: 1.6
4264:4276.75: -1.2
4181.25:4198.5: -0.2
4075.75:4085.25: 0.6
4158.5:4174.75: -0.6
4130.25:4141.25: -1.4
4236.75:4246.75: -0.9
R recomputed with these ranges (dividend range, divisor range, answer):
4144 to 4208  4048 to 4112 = 1.09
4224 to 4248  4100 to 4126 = 1.19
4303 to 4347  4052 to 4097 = 1.10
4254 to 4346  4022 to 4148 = 1.09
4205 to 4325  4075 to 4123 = 1.19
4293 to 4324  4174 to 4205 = 1.03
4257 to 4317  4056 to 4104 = 1.12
